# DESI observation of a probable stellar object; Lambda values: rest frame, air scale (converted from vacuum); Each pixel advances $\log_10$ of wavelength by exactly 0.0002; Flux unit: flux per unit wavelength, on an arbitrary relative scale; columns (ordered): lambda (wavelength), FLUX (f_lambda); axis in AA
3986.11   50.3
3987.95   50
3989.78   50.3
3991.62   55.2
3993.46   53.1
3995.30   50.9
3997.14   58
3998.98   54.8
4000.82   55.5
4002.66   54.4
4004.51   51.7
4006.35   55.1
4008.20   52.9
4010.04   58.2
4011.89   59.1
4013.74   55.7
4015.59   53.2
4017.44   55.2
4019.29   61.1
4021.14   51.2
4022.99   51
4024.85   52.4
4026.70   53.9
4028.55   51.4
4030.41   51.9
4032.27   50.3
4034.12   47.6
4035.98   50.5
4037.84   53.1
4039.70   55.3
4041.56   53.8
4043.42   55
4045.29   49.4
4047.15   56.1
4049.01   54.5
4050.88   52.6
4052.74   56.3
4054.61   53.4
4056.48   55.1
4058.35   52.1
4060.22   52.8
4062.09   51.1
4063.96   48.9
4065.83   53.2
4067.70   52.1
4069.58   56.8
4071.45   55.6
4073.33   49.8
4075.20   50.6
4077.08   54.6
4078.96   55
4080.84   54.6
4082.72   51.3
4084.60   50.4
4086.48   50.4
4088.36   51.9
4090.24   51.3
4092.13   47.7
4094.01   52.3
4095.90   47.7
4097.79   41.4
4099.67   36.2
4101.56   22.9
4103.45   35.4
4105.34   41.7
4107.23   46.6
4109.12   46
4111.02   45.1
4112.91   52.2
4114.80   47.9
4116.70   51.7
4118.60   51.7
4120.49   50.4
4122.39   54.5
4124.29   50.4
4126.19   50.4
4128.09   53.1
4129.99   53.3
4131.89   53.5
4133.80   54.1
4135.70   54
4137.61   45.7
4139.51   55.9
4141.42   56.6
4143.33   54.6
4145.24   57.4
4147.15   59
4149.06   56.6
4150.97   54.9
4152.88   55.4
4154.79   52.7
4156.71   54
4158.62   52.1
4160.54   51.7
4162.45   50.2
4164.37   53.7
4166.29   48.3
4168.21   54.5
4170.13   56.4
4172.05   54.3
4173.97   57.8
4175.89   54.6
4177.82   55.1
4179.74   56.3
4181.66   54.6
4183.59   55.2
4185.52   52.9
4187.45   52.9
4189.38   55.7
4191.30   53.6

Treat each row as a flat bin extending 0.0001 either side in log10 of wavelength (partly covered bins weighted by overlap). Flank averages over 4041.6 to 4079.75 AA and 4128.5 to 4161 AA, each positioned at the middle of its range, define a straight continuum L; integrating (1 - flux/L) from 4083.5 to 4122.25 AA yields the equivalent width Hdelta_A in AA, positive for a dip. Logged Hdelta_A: 5.4 AA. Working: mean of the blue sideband 53.3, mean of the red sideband 54.2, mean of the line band 46.2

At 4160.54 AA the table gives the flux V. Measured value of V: 51.7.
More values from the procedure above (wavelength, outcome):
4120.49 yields 50.4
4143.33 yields 54.6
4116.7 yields 51.7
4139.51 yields 55.9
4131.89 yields 53.5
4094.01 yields 52.3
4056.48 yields 55.1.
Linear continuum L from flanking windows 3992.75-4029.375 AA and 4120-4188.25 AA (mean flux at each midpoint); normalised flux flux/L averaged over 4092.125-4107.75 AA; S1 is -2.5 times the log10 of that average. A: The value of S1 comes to 0.31 mag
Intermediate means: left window 54.5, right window 53.8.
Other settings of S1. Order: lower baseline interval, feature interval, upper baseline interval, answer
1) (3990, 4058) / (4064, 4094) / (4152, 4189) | 0.032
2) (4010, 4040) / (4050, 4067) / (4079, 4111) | -0.066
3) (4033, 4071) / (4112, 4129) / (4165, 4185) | 0.053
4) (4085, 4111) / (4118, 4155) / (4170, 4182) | -0.083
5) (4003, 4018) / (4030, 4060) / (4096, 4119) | -0.045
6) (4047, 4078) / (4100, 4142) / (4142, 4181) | 0.116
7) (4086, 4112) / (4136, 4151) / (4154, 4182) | -0.098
